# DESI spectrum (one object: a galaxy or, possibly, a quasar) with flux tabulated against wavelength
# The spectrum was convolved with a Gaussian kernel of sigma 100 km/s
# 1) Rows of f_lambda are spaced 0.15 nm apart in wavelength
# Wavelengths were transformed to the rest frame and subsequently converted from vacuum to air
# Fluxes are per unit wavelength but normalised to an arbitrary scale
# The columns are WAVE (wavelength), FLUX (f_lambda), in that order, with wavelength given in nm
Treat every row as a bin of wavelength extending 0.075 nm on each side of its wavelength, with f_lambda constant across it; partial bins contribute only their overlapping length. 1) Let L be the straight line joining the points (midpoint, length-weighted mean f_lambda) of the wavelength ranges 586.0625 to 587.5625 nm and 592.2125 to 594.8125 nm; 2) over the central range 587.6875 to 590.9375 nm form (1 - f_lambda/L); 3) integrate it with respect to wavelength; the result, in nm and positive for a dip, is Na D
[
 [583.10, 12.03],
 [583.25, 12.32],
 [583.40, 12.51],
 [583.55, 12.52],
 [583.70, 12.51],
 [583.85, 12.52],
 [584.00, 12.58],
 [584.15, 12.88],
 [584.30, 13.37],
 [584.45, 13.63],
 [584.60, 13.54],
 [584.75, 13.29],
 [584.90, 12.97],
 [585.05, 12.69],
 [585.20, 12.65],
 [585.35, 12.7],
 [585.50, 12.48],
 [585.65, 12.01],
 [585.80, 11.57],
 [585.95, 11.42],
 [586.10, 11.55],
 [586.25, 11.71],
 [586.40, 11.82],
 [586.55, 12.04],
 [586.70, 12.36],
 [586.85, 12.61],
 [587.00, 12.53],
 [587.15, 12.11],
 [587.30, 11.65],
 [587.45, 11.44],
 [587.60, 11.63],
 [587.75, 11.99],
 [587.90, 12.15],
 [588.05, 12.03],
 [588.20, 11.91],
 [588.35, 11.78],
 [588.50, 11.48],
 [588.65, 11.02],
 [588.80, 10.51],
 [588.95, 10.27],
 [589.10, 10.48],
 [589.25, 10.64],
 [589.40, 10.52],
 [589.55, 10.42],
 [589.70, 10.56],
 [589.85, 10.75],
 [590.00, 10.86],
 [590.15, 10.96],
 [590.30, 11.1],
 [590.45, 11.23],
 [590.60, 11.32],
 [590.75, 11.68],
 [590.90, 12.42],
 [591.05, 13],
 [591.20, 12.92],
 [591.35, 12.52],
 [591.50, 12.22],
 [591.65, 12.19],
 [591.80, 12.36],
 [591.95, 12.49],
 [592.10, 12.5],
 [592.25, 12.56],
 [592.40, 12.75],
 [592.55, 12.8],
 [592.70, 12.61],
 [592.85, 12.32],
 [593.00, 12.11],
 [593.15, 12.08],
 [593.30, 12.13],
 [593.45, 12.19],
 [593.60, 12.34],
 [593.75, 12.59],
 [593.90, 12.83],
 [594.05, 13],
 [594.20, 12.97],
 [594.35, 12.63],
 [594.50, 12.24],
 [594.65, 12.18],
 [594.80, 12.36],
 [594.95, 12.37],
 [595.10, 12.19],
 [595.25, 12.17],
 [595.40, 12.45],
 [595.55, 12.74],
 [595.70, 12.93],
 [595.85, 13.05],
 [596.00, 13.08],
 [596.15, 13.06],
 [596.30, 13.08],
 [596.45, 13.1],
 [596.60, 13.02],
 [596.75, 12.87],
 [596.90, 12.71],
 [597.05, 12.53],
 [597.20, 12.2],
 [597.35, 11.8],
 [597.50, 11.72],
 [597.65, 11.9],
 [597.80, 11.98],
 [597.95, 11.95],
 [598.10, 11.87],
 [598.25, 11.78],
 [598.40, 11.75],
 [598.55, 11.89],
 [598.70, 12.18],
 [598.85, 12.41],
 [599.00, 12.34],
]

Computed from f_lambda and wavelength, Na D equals 0.27 nm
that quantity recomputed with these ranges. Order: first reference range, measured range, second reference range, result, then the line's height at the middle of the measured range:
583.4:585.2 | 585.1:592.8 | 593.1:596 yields 0.57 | 12.7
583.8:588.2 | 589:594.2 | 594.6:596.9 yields 0.26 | 12.6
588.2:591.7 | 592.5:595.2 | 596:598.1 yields -0.11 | 12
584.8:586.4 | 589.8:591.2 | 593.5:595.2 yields 0.09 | 12.4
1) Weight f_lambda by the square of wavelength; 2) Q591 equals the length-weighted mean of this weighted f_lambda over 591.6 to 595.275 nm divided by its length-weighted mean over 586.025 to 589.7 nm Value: 1.10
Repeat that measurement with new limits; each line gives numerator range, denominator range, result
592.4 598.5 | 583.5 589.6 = 1.07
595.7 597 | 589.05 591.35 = 1.17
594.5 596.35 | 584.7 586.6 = 1.07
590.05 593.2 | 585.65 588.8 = 1.05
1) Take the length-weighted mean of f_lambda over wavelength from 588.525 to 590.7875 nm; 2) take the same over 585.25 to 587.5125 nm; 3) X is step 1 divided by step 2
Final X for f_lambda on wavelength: 0.90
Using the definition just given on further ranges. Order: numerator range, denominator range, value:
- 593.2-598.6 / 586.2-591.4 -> 1.08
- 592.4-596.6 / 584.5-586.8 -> 1.02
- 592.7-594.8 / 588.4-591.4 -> 1.11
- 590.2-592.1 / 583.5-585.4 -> 0.94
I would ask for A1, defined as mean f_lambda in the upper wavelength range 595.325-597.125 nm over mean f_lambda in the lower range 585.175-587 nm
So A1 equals 1.1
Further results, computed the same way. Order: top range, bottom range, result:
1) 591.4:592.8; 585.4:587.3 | 1.04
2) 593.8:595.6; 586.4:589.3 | 1.08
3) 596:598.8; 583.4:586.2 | 0.98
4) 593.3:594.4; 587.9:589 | 1.11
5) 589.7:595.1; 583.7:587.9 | 0.99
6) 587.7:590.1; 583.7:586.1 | 0.88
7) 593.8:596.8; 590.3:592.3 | 1.04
